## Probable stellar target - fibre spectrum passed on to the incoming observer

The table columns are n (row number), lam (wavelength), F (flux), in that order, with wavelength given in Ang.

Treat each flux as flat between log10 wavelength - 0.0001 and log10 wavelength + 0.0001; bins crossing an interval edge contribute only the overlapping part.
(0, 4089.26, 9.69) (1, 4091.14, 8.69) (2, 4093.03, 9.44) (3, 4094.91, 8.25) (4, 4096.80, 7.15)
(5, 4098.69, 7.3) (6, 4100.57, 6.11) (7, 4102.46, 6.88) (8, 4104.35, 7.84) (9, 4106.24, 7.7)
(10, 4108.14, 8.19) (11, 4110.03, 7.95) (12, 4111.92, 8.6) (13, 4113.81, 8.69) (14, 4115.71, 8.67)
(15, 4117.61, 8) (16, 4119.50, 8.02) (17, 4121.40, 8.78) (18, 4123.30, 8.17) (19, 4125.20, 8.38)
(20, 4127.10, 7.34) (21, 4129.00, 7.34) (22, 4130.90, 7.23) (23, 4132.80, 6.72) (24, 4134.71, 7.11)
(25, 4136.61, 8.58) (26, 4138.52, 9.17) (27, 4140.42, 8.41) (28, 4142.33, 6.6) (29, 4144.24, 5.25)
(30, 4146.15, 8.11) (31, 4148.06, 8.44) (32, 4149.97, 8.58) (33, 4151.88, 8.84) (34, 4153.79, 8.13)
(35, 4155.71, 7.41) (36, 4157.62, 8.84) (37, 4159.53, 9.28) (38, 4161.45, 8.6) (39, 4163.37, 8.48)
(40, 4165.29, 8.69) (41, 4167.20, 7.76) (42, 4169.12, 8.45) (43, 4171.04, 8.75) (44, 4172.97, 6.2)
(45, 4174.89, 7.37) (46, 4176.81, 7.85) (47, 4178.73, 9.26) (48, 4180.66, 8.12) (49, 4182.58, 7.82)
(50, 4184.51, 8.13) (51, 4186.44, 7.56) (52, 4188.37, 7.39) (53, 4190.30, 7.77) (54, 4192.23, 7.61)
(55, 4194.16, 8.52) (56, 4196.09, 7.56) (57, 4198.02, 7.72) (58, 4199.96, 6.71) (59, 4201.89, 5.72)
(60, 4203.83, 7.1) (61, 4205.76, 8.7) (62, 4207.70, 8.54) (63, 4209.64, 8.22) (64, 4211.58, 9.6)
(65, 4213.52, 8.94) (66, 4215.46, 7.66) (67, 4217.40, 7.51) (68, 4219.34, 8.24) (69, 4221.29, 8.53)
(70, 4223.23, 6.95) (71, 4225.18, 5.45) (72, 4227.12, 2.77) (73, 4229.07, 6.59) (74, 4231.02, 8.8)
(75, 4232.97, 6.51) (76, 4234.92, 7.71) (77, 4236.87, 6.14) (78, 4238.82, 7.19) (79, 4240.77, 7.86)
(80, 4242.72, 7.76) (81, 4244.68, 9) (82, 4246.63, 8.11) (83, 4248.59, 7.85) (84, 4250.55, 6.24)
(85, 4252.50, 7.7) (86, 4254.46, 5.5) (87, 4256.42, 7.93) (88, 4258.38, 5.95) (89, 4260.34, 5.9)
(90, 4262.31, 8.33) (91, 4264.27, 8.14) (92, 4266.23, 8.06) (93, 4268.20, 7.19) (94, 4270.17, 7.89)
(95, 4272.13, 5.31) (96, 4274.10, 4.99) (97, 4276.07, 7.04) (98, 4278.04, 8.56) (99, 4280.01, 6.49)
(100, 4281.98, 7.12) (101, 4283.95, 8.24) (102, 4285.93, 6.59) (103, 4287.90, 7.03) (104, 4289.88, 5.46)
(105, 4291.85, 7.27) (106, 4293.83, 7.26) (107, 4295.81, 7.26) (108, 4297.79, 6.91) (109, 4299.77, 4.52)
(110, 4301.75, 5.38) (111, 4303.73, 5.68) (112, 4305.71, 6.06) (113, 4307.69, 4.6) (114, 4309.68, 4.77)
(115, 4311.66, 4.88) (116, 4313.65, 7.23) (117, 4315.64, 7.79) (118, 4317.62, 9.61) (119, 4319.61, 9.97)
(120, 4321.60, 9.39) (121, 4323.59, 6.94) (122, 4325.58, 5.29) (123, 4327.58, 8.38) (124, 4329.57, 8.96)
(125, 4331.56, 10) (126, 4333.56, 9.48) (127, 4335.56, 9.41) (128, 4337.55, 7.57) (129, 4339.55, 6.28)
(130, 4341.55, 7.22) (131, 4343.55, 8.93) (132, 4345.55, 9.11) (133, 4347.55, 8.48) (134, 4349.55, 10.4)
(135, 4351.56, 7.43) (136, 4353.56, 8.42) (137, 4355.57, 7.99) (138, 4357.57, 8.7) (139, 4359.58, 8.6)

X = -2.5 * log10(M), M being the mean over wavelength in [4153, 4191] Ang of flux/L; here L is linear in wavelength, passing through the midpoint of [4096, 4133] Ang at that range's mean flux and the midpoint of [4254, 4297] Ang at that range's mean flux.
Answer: -0.08 mag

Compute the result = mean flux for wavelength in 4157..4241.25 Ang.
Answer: 7.7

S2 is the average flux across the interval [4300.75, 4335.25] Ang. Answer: 7.36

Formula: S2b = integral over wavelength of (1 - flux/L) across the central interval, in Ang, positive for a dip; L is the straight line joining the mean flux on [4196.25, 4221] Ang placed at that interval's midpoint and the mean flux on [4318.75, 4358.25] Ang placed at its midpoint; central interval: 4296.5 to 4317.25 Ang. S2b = 5.9 Ang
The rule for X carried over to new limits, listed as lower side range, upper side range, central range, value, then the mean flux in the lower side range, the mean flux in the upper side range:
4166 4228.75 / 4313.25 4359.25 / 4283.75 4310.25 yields 0.306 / 7.63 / 8.41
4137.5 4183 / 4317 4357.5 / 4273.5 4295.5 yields 0.199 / 8.11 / 8.46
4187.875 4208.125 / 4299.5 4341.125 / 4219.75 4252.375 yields 0.051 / 7.56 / 7.3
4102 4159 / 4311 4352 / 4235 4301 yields 0.158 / 7.95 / 8.26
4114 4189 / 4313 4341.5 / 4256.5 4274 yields 0.165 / 8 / 8.28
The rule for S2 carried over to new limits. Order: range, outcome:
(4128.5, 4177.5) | 7.94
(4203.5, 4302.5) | 7.18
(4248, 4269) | 7.15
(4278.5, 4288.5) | 7.17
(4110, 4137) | 7.96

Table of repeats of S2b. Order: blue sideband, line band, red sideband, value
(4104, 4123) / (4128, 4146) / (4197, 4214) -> 1.6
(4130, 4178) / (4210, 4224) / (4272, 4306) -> -1.8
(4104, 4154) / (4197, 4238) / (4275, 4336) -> 1.3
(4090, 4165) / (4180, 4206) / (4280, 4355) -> 0.8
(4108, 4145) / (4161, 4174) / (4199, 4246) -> -0.7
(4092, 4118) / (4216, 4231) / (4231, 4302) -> 1.1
